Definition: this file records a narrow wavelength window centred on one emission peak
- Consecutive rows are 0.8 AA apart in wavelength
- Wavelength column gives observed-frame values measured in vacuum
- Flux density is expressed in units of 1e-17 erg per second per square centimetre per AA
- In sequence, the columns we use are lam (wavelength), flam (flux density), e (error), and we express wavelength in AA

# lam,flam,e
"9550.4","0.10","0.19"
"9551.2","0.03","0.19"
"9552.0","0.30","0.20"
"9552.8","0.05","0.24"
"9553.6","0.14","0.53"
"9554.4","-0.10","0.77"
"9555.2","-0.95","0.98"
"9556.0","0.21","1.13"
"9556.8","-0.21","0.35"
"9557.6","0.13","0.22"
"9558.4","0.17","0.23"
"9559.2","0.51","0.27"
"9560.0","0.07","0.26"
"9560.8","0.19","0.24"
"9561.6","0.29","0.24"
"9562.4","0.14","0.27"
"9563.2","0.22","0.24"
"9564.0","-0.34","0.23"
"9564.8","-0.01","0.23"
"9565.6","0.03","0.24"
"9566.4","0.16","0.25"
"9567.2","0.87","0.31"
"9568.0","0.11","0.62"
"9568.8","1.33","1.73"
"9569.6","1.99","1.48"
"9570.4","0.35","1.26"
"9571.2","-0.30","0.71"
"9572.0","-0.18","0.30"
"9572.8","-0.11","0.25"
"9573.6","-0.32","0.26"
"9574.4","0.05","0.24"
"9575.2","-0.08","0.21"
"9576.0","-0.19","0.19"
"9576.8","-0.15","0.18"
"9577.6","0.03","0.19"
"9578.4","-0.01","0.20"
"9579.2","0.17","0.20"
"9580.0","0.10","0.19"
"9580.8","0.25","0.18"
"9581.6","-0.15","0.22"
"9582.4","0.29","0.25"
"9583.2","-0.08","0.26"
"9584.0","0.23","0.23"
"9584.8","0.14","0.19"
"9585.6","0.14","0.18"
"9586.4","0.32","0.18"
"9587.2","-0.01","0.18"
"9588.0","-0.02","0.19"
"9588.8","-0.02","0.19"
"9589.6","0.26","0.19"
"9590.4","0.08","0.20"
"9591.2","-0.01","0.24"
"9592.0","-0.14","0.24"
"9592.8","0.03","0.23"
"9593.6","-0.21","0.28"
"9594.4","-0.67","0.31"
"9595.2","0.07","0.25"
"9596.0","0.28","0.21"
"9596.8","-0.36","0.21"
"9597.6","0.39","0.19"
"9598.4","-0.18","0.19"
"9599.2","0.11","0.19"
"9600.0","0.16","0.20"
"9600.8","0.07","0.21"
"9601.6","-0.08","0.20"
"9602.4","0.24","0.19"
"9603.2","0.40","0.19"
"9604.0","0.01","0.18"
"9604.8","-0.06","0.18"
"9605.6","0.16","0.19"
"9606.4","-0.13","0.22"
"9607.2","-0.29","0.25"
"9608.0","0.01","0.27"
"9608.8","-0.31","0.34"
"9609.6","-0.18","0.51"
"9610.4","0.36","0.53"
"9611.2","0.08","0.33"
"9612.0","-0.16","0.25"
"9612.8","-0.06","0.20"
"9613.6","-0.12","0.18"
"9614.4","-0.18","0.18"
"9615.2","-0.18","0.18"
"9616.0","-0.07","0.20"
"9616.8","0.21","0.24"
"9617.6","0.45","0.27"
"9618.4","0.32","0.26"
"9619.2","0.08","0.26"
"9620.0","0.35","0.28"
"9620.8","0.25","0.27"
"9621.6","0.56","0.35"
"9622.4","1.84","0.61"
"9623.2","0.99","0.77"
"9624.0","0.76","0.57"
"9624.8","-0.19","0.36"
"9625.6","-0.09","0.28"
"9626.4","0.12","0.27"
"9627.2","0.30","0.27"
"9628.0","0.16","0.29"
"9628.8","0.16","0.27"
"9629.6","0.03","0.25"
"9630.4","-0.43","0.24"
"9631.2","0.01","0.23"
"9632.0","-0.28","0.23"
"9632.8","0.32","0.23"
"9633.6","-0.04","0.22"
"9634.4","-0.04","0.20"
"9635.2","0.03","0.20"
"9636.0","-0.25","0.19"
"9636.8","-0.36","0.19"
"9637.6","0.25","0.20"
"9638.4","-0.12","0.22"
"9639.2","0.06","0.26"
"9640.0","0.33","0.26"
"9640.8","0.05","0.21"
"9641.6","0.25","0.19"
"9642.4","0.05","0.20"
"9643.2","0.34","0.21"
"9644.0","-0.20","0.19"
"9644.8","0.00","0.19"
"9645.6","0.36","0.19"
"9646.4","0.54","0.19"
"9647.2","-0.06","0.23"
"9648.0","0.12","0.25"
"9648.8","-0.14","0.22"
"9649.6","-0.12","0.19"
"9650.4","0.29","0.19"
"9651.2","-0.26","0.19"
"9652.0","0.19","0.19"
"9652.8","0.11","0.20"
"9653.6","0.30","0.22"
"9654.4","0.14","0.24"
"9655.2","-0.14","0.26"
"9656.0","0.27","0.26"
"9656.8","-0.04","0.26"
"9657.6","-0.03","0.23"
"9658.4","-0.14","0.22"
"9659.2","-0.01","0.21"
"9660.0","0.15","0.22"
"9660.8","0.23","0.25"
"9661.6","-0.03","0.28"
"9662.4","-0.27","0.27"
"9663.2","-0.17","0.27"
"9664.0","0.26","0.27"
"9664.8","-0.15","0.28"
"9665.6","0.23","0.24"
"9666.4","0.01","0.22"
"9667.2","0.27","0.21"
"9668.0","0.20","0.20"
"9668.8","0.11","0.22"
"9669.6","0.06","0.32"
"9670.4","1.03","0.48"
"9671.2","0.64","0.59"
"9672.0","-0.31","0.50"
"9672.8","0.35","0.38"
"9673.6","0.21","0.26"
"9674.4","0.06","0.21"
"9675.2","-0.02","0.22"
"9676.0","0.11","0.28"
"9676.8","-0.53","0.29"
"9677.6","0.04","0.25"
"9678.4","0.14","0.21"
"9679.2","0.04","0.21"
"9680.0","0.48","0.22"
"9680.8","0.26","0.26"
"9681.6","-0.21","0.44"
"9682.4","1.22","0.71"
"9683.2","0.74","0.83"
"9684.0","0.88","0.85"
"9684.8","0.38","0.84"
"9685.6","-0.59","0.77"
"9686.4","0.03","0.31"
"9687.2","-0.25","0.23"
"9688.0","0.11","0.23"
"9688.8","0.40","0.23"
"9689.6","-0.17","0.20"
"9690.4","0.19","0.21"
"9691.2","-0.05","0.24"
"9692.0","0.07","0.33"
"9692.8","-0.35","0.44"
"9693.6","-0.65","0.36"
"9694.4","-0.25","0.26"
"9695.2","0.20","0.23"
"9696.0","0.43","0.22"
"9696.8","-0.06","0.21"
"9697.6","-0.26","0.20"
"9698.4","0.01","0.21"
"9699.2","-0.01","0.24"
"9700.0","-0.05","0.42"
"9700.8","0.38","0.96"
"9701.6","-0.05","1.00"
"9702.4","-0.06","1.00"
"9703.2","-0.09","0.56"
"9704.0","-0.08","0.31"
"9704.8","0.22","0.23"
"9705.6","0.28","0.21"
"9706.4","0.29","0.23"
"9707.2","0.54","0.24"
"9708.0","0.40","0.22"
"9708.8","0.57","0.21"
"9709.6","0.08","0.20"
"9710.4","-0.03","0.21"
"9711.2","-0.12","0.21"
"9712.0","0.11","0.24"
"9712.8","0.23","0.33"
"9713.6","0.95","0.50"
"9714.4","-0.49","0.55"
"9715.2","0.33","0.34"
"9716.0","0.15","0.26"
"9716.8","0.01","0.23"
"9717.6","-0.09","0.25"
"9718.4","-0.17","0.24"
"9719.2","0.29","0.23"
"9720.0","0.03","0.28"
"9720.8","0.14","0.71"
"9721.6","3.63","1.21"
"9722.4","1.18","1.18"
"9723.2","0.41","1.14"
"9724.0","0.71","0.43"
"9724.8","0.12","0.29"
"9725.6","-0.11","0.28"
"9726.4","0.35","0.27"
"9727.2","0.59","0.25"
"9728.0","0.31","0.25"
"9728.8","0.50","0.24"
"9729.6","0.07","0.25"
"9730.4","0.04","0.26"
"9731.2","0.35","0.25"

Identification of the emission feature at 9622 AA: H-gamma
